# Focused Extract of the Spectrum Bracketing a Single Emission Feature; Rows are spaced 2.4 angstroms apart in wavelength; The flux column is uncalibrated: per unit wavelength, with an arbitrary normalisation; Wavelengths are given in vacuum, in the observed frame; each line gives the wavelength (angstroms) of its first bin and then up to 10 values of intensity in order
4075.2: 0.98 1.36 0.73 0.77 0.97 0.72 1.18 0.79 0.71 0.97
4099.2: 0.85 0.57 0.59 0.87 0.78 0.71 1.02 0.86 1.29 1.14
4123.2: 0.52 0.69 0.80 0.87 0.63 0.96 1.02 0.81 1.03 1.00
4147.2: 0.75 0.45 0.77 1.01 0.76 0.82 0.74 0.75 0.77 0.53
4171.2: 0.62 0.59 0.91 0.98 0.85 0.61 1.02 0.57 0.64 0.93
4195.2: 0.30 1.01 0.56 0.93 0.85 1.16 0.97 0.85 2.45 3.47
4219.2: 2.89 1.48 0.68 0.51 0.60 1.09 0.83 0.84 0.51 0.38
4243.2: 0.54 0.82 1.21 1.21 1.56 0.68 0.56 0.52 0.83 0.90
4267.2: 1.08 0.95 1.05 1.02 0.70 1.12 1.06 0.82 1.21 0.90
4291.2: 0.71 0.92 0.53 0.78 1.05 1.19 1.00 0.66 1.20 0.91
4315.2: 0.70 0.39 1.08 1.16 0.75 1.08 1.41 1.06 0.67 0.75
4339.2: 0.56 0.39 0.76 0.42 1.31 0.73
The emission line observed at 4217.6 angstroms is [O II]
